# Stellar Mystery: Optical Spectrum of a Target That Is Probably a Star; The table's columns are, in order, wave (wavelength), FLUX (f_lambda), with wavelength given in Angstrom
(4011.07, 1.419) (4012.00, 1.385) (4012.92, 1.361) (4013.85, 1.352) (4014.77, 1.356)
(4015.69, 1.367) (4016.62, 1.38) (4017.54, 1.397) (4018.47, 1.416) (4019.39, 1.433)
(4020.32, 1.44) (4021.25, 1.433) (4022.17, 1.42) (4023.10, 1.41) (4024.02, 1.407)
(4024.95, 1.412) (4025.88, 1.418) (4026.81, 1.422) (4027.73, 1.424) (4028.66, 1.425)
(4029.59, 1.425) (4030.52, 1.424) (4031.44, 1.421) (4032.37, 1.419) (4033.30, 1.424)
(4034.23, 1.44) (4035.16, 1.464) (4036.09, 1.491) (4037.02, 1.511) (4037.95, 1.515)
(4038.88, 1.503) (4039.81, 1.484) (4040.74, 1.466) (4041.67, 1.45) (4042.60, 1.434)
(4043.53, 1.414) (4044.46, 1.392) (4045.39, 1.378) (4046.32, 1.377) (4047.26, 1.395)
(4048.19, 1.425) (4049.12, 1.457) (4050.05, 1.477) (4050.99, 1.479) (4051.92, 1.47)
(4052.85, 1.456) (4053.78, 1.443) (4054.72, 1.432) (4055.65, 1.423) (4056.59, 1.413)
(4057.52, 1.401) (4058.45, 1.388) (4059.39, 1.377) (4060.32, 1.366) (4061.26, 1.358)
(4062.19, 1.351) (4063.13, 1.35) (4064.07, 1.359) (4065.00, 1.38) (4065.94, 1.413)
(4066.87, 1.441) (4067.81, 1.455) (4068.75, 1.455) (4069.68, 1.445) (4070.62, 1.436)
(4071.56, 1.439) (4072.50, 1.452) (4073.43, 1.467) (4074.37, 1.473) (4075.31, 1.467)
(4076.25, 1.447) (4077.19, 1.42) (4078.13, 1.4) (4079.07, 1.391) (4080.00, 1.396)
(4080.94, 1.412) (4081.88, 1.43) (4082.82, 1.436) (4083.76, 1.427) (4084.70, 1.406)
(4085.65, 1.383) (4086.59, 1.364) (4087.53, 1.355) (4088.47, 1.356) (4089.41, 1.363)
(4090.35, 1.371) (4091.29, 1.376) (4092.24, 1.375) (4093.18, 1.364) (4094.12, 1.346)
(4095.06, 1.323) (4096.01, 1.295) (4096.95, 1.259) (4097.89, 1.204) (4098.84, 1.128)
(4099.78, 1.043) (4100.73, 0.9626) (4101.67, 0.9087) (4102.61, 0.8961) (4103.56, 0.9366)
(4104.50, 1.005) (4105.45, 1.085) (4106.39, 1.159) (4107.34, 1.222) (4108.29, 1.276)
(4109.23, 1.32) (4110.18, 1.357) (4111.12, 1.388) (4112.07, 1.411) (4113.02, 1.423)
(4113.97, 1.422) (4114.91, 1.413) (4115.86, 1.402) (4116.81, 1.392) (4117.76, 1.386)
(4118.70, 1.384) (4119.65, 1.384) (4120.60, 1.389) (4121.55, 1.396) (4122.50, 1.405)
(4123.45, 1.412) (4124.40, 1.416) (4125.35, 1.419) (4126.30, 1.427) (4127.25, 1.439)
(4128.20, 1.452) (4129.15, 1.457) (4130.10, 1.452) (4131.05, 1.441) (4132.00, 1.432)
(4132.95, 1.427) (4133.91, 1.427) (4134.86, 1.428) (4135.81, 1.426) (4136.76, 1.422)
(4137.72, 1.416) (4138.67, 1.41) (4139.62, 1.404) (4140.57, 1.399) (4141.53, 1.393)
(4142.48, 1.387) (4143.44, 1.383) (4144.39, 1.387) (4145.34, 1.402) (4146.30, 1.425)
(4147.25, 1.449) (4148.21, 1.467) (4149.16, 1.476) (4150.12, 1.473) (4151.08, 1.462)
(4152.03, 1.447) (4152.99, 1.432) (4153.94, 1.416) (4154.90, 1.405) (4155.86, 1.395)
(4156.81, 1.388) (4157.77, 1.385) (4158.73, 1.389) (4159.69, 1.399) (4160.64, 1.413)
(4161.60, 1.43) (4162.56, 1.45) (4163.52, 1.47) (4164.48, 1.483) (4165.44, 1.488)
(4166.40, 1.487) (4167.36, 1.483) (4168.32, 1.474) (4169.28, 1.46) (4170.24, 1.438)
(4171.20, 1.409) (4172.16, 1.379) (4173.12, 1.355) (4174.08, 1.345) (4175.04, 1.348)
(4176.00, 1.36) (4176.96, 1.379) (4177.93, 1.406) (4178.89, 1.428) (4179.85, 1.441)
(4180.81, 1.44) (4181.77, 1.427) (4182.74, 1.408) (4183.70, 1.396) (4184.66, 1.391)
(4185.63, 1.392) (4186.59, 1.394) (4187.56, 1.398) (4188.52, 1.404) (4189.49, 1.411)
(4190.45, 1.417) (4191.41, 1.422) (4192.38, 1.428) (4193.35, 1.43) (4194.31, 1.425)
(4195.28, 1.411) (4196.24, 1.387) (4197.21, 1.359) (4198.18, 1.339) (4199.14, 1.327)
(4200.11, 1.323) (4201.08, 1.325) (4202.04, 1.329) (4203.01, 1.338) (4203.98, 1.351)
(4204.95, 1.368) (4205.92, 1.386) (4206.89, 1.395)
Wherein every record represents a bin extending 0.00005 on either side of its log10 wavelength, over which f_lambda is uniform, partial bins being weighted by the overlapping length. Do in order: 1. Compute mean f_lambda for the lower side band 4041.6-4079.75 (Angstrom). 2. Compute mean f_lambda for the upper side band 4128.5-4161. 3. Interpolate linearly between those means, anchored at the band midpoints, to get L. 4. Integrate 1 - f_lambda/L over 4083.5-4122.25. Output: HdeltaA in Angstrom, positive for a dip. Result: 3.7 Angstrom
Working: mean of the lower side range 1.42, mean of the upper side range 1.42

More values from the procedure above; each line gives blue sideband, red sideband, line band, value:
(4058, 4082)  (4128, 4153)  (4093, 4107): 2.9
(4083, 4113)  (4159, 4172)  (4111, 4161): -2.0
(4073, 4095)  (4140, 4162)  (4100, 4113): 2.3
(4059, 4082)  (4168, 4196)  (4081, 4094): 0.3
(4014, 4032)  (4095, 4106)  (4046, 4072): -3.3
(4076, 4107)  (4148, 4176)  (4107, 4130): -1.1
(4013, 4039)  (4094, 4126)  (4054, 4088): -1.8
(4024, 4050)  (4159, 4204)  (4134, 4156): -0.1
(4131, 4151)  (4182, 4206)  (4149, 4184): -0.5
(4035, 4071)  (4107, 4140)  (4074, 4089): 0.1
